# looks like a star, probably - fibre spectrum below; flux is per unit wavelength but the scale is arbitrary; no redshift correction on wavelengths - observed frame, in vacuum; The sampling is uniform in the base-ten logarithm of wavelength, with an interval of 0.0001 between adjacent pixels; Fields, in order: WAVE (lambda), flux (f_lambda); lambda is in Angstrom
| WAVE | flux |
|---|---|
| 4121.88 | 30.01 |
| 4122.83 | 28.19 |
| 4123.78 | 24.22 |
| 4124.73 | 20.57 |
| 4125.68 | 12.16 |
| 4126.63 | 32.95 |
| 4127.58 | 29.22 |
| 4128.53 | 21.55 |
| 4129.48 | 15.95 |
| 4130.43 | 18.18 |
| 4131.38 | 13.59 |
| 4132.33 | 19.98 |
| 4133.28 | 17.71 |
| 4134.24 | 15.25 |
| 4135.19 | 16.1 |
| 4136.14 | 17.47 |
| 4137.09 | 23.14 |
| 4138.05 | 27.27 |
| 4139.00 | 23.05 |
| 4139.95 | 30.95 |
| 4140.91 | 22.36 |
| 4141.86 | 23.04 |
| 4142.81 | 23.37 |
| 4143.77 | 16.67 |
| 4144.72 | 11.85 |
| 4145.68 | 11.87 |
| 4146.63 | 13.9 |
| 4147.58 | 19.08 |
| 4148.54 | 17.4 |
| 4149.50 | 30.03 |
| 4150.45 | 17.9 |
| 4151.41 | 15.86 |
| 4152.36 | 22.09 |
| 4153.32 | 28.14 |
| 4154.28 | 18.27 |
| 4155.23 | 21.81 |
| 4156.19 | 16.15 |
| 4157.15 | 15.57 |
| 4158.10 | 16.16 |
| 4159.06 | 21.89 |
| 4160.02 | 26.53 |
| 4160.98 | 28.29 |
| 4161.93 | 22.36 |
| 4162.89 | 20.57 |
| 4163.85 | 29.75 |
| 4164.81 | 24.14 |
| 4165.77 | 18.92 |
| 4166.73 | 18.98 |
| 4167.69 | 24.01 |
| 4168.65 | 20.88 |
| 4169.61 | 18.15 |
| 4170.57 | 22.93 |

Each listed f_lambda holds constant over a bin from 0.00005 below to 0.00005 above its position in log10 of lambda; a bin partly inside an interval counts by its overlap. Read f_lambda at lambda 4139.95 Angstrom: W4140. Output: 30.95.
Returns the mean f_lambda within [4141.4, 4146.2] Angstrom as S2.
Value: 17.3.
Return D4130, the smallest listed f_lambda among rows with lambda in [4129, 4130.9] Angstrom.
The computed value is 15.95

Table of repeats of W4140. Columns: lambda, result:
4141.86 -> 23.04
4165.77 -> 18.92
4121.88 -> 30.01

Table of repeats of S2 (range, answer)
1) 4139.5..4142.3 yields 25.4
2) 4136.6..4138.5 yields 25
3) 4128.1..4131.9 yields 17.3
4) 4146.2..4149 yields 16.8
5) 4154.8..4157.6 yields 17.8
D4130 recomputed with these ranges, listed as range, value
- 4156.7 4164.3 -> 15.57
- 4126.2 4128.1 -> 29.22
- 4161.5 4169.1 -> 18.92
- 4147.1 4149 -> 17.4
